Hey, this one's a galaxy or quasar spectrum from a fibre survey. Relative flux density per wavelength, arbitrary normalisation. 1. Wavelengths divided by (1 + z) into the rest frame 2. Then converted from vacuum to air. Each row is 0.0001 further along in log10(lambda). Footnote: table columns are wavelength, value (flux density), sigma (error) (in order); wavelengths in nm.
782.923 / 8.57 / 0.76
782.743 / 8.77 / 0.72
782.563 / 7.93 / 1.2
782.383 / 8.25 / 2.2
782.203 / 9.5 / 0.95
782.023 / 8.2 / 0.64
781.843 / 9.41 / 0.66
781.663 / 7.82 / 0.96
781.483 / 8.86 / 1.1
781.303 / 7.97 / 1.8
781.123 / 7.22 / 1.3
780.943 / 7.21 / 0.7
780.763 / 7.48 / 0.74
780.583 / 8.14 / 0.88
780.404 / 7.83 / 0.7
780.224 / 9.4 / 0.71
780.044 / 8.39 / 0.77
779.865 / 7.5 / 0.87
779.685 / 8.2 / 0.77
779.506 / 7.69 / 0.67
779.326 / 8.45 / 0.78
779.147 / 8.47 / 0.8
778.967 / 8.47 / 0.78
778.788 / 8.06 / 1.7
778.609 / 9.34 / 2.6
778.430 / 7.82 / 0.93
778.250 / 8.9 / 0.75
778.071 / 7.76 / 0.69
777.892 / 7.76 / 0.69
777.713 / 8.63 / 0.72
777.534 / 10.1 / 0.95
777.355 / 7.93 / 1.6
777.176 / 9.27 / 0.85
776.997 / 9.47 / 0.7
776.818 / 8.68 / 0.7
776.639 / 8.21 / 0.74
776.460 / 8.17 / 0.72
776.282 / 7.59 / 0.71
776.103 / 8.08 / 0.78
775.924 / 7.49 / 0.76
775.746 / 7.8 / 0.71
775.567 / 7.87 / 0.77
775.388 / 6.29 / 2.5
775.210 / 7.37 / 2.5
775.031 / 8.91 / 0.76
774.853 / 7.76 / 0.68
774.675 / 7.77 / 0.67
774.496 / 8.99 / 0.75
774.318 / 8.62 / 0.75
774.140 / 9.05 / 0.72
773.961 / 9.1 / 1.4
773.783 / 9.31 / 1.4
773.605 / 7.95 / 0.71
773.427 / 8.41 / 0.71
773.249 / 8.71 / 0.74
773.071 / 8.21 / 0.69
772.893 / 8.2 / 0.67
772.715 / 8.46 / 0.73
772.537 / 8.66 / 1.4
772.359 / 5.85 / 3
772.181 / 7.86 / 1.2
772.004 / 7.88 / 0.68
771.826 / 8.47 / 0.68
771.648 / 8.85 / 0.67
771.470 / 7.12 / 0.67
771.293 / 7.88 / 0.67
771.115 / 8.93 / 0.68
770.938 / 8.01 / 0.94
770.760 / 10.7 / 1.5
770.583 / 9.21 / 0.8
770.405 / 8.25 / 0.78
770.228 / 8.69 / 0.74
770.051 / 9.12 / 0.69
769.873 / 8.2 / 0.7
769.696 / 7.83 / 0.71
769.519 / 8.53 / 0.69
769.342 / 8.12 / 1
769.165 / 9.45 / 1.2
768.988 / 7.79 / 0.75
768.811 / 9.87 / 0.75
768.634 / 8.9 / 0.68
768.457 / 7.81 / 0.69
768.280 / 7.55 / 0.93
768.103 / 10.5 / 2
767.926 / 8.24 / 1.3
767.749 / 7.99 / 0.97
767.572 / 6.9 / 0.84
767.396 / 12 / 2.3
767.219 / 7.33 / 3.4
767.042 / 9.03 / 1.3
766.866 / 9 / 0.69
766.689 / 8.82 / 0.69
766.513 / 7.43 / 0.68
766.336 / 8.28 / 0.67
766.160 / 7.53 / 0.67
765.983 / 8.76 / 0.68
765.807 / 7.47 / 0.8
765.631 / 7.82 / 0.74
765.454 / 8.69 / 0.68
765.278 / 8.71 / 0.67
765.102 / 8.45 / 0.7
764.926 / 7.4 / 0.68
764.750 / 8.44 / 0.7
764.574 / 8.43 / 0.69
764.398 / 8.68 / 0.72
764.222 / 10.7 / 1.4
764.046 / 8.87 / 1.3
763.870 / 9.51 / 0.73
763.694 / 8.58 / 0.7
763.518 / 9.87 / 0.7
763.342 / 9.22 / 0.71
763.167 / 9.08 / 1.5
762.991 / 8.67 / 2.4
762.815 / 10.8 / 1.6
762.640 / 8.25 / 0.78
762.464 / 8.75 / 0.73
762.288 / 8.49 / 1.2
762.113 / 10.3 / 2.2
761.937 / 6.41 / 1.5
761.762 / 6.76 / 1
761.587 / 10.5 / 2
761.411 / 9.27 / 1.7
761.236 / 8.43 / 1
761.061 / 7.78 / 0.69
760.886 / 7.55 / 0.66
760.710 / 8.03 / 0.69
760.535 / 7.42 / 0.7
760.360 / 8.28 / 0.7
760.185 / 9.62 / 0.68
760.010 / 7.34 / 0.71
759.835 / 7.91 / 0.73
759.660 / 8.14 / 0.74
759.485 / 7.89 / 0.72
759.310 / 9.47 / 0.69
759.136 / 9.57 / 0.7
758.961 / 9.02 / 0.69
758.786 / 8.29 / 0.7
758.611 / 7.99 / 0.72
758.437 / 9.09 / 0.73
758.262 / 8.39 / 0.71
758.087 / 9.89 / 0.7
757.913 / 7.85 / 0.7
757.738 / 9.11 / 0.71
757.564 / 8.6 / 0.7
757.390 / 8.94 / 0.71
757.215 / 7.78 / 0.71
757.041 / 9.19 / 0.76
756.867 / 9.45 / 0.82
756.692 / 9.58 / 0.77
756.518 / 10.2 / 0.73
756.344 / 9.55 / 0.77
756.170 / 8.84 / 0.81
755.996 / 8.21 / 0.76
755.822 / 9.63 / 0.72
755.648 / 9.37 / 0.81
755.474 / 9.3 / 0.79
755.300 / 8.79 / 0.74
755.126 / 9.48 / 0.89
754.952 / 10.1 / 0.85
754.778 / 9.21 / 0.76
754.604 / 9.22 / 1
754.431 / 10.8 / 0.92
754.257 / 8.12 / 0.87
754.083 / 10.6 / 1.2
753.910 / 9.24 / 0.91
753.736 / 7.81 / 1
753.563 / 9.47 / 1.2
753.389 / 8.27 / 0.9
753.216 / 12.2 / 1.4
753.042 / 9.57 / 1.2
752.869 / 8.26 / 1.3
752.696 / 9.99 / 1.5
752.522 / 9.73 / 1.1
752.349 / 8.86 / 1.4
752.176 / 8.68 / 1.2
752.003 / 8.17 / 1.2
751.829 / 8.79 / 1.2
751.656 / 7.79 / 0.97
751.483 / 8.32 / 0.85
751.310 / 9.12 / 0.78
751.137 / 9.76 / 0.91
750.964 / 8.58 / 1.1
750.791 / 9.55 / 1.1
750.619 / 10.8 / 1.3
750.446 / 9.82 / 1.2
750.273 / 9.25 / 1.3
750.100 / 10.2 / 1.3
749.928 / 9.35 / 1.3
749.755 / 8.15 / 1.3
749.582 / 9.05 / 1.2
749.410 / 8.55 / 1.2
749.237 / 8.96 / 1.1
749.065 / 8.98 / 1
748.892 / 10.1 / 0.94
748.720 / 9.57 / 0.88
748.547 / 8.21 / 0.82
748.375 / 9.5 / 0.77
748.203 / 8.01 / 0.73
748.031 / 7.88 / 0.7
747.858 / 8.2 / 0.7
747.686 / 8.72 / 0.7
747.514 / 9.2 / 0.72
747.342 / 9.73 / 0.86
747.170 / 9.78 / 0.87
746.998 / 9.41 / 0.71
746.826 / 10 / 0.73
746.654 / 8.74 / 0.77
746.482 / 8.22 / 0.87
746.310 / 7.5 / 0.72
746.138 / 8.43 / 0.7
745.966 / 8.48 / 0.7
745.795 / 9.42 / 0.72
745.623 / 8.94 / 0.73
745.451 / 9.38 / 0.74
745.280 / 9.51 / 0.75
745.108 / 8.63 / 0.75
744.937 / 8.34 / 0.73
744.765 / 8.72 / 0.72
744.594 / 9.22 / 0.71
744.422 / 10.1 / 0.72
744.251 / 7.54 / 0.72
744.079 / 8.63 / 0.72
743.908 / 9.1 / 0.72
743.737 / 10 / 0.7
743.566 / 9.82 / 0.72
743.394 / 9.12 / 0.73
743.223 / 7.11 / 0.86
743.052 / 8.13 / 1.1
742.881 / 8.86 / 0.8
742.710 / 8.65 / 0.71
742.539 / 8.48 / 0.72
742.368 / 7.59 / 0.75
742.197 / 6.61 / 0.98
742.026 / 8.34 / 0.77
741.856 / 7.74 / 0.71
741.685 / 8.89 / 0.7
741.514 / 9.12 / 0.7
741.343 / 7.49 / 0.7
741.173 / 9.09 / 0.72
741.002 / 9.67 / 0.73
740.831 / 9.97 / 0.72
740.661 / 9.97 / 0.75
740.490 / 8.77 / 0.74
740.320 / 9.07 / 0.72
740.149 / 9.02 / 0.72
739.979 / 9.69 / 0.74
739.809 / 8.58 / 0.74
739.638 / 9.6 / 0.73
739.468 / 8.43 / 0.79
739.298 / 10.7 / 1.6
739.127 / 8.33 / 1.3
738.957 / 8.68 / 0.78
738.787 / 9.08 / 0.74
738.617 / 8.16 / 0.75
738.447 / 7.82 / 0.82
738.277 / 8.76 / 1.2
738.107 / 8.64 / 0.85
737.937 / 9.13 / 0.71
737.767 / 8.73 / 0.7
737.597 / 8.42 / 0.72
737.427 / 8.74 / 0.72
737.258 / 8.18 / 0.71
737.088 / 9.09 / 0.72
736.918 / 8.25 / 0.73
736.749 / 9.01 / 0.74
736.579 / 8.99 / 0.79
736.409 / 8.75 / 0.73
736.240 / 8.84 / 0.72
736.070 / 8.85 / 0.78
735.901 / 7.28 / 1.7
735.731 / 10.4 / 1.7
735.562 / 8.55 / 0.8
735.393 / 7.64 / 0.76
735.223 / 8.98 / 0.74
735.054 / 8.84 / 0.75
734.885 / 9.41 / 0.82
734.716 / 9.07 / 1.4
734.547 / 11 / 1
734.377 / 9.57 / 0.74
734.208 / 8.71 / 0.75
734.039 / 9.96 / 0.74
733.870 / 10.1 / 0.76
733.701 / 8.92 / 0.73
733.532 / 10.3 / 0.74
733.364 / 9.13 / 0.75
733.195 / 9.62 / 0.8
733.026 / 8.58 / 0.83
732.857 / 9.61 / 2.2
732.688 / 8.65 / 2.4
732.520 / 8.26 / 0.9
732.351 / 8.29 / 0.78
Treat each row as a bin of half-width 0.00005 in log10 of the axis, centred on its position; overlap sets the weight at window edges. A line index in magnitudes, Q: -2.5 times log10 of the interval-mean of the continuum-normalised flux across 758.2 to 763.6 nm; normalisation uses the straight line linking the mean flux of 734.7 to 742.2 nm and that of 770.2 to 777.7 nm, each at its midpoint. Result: -0.01 mag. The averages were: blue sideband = 8.81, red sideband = 8.34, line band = 8.6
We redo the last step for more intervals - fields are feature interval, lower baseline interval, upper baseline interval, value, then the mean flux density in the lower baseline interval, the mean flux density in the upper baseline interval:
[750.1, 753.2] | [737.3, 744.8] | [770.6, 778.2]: -0.07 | 8.78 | 8.3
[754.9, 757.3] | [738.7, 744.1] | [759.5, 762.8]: -0.10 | 8.83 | 8.34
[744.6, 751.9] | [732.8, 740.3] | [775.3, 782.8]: -0.02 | 9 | 8.25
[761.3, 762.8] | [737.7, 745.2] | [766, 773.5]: -0.02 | 8.78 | 8.44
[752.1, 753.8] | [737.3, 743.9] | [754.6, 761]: -0.06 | 8.76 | 8.81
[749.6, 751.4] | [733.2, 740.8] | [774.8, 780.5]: -0.08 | 9.02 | 8.24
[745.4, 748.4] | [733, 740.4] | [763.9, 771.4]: 0.00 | 8.99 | 8.58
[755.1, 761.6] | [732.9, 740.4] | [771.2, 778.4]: -0.02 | 8.99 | 8.23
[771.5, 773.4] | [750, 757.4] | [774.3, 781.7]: 0.04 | 9.27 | 8.18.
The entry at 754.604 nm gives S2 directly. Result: 9.22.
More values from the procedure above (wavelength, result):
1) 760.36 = 8.28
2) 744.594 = 9.22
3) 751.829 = 8.79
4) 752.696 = 9.99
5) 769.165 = 9.45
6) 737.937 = 9.13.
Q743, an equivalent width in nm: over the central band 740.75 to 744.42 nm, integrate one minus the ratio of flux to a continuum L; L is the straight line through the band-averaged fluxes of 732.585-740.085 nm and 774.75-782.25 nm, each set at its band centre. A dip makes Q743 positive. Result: 0.114 nm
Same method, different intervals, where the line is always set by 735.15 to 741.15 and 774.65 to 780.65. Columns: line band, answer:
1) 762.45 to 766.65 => -0.12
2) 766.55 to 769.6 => -0.10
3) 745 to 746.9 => -0.02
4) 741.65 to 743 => 0.11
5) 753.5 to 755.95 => -0.21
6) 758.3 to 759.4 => -0.04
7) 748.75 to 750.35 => -0.09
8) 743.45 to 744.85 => -0.06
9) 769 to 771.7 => -0.07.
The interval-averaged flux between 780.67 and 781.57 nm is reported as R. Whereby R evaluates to 7.74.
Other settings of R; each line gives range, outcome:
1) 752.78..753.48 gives 9.58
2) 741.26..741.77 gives 8.5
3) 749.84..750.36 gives 9.59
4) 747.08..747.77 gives 9.36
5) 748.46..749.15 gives 9.21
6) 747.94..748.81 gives 8.64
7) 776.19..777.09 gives 8.43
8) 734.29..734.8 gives 9.86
